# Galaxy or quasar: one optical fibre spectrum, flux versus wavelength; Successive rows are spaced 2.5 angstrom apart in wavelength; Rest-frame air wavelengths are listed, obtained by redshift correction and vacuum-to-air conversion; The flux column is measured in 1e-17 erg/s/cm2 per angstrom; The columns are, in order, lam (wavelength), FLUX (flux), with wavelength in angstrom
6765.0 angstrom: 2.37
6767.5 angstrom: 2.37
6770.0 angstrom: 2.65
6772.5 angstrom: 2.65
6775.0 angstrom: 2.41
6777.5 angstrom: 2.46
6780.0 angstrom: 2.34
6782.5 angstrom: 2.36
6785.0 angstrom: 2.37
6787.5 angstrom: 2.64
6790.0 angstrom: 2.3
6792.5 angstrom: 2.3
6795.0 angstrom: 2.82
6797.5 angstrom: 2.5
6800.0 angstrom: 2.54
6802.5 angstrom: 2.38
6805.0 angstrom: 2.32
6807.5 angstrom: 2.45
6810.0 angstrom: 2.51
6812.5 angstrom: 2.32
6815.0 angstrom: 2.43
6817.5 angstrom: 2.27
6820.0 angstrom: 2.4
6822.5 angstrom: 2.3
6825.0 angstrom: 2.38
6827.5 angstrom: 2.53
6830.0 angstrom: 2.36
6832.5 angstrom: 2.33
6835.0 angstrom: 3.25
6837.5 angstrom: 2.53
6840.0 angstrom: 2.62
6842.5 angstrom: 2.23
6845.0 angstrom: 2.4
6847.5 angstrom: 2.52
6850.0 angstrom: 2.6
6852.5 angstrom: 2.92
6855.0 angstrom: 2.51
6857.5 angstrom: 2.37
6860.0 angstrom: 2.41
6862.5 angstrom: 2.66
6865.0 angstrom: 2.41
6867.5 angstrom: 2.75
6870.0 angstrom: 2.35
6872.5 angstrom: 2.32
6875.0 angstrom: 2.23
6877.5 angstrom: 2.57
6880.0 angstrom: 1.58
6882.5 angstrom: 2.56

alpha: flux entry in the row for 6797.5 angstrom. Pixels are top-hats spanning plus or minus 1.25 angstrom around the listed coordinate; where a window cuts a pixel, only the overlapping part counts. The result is 2.5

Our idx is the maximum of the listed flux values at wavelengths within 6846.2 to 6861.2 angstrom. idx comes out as 2.92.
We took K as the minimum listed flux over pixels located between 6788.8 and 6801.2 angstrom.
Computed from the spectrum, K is 2.3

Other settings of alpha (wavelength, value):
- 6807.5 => 2.45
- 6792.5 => 2.3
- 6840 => 2.62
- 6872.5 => 2.32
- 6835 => 3.25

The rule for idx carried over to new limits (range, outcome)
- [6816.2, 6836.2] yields 3.25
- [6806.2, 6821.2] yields 2.51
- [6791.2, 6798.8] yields 2.82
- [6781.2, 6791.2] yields 2.64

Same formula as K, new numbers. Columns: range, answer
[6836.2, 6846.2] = 2.23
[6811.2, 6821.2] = 2.27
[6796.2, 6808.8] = 2.32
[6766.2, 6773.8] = 2.37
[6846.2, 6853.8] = 2.52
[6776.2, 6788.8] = 2.34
